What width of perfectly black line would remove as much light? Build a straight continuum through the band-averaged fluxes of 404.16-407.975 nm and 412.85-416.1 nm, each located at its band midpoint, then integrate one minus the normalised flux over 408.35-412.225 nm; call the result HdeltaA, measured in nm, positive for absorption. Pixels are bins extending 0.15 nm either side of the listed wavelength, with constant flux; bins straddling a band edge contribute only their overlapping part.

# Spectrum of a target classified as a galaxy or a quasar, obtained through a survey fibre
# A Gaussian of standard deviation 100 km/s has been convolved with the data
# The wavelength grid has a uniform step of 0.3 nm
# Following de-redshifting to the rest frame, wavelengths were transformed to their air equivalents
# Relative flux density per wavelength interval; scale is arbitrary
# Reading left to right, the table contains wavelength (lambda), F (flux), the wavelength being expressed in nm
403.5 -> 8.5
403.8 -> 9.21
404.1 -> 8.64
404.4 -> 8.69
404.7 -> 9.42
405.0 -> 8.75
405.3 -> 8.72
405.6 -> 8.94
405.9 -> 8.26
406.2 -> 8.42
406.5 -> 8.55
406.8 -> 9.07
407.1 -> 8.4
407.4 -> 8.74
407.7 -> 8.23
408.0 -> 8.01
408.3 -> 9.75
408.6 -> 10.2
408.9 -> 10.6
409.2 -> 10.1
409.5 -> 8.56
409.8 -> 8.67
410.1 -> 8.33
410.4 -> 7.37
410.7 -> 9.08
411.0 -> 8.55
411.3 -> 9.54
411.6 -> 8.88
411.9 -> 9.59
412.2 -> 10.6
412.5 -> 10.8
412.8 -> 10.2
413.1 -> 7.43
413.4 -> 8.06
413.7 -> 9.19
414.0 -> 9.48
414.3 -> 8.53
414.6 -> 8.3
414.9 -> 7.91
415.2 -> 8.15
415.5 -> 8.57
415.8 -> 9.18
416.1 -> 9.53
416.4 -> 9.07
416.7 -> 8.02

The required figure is -0.26 nm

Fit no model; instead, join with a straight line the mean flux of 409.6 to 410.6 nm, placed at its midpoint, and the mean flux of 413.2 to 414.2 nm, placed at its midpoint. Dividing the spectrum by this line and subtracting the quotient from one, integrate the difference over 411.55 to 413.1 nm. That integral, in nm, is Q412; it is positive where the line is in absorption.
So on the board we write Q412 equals -0.23 nm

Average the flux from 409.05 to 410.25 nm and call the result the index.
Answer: 8.92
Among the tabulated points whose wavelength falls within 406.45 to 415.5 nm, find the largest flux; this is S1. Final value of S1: 10.8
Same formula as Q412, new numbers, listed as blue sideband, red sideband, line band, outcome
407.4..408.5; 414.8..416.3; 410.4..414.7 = -0.19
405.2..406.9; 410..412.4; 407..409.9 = -0.10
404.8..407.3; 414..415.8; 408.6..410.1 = -0.15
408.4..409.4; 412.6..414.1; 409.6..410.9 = 0.19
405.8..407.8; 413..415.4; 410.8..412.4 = -0.19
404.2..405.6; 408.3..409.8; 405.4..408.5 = 0.21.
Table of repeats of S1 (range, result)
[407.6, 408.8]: 10.2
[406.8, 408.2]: 9.07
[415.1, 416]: 9.18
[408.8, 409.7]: 10.6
